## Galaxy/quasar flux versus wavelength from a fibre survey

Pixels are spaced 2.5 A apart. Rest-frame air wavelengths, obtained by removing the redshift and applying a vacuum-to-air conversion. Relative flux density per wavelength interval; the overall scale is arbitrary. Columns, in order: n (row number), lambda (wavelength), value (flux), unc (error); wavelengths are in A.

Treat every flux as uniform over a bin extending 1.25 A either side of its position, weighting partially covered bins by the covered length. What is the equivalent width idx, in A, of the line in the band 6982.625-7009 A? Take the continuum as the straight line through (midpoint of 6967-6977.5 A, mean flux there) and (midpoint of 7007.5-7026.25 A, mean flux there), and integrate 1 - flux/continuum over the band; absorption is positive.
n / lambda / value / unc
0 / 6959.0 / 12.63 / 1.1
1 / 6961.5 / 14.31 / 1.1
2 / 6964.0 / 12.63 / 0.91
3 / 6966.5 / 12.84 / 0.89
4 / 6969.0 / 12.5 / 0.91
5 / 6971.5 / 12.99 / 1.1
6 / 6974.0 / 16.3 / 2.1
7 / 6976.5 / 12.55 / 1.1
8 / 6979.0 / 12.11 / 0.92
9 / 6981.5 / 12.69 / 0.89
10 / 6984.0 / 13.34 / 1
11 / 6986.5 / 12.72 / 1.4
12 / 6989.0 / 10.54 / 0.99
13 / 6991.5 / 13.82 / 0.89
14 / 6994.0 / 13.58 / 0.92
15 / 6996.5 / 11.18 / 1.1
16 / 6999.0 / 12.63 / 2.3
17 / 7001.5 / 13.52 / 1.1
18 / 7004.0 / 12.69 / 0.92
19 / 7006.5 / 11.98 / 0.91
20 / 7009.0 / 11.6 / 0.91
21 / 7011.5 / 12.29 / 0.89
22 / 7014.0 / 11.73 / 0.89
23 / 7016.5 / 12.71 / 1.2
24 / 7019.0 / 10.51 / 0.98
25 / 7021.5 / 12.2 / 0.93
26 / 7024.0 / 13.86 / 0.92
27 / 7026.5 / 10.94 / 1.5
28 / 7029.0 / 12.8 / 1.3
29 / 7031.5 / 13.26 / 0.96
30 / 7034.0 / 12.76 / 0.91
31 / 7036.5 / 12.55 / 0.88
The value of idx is 0.4 A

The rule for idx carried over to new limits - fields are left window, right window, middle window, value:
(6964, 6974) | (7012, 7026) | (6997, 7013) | 0.1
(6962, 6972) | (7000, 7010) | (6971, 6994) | -0.6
